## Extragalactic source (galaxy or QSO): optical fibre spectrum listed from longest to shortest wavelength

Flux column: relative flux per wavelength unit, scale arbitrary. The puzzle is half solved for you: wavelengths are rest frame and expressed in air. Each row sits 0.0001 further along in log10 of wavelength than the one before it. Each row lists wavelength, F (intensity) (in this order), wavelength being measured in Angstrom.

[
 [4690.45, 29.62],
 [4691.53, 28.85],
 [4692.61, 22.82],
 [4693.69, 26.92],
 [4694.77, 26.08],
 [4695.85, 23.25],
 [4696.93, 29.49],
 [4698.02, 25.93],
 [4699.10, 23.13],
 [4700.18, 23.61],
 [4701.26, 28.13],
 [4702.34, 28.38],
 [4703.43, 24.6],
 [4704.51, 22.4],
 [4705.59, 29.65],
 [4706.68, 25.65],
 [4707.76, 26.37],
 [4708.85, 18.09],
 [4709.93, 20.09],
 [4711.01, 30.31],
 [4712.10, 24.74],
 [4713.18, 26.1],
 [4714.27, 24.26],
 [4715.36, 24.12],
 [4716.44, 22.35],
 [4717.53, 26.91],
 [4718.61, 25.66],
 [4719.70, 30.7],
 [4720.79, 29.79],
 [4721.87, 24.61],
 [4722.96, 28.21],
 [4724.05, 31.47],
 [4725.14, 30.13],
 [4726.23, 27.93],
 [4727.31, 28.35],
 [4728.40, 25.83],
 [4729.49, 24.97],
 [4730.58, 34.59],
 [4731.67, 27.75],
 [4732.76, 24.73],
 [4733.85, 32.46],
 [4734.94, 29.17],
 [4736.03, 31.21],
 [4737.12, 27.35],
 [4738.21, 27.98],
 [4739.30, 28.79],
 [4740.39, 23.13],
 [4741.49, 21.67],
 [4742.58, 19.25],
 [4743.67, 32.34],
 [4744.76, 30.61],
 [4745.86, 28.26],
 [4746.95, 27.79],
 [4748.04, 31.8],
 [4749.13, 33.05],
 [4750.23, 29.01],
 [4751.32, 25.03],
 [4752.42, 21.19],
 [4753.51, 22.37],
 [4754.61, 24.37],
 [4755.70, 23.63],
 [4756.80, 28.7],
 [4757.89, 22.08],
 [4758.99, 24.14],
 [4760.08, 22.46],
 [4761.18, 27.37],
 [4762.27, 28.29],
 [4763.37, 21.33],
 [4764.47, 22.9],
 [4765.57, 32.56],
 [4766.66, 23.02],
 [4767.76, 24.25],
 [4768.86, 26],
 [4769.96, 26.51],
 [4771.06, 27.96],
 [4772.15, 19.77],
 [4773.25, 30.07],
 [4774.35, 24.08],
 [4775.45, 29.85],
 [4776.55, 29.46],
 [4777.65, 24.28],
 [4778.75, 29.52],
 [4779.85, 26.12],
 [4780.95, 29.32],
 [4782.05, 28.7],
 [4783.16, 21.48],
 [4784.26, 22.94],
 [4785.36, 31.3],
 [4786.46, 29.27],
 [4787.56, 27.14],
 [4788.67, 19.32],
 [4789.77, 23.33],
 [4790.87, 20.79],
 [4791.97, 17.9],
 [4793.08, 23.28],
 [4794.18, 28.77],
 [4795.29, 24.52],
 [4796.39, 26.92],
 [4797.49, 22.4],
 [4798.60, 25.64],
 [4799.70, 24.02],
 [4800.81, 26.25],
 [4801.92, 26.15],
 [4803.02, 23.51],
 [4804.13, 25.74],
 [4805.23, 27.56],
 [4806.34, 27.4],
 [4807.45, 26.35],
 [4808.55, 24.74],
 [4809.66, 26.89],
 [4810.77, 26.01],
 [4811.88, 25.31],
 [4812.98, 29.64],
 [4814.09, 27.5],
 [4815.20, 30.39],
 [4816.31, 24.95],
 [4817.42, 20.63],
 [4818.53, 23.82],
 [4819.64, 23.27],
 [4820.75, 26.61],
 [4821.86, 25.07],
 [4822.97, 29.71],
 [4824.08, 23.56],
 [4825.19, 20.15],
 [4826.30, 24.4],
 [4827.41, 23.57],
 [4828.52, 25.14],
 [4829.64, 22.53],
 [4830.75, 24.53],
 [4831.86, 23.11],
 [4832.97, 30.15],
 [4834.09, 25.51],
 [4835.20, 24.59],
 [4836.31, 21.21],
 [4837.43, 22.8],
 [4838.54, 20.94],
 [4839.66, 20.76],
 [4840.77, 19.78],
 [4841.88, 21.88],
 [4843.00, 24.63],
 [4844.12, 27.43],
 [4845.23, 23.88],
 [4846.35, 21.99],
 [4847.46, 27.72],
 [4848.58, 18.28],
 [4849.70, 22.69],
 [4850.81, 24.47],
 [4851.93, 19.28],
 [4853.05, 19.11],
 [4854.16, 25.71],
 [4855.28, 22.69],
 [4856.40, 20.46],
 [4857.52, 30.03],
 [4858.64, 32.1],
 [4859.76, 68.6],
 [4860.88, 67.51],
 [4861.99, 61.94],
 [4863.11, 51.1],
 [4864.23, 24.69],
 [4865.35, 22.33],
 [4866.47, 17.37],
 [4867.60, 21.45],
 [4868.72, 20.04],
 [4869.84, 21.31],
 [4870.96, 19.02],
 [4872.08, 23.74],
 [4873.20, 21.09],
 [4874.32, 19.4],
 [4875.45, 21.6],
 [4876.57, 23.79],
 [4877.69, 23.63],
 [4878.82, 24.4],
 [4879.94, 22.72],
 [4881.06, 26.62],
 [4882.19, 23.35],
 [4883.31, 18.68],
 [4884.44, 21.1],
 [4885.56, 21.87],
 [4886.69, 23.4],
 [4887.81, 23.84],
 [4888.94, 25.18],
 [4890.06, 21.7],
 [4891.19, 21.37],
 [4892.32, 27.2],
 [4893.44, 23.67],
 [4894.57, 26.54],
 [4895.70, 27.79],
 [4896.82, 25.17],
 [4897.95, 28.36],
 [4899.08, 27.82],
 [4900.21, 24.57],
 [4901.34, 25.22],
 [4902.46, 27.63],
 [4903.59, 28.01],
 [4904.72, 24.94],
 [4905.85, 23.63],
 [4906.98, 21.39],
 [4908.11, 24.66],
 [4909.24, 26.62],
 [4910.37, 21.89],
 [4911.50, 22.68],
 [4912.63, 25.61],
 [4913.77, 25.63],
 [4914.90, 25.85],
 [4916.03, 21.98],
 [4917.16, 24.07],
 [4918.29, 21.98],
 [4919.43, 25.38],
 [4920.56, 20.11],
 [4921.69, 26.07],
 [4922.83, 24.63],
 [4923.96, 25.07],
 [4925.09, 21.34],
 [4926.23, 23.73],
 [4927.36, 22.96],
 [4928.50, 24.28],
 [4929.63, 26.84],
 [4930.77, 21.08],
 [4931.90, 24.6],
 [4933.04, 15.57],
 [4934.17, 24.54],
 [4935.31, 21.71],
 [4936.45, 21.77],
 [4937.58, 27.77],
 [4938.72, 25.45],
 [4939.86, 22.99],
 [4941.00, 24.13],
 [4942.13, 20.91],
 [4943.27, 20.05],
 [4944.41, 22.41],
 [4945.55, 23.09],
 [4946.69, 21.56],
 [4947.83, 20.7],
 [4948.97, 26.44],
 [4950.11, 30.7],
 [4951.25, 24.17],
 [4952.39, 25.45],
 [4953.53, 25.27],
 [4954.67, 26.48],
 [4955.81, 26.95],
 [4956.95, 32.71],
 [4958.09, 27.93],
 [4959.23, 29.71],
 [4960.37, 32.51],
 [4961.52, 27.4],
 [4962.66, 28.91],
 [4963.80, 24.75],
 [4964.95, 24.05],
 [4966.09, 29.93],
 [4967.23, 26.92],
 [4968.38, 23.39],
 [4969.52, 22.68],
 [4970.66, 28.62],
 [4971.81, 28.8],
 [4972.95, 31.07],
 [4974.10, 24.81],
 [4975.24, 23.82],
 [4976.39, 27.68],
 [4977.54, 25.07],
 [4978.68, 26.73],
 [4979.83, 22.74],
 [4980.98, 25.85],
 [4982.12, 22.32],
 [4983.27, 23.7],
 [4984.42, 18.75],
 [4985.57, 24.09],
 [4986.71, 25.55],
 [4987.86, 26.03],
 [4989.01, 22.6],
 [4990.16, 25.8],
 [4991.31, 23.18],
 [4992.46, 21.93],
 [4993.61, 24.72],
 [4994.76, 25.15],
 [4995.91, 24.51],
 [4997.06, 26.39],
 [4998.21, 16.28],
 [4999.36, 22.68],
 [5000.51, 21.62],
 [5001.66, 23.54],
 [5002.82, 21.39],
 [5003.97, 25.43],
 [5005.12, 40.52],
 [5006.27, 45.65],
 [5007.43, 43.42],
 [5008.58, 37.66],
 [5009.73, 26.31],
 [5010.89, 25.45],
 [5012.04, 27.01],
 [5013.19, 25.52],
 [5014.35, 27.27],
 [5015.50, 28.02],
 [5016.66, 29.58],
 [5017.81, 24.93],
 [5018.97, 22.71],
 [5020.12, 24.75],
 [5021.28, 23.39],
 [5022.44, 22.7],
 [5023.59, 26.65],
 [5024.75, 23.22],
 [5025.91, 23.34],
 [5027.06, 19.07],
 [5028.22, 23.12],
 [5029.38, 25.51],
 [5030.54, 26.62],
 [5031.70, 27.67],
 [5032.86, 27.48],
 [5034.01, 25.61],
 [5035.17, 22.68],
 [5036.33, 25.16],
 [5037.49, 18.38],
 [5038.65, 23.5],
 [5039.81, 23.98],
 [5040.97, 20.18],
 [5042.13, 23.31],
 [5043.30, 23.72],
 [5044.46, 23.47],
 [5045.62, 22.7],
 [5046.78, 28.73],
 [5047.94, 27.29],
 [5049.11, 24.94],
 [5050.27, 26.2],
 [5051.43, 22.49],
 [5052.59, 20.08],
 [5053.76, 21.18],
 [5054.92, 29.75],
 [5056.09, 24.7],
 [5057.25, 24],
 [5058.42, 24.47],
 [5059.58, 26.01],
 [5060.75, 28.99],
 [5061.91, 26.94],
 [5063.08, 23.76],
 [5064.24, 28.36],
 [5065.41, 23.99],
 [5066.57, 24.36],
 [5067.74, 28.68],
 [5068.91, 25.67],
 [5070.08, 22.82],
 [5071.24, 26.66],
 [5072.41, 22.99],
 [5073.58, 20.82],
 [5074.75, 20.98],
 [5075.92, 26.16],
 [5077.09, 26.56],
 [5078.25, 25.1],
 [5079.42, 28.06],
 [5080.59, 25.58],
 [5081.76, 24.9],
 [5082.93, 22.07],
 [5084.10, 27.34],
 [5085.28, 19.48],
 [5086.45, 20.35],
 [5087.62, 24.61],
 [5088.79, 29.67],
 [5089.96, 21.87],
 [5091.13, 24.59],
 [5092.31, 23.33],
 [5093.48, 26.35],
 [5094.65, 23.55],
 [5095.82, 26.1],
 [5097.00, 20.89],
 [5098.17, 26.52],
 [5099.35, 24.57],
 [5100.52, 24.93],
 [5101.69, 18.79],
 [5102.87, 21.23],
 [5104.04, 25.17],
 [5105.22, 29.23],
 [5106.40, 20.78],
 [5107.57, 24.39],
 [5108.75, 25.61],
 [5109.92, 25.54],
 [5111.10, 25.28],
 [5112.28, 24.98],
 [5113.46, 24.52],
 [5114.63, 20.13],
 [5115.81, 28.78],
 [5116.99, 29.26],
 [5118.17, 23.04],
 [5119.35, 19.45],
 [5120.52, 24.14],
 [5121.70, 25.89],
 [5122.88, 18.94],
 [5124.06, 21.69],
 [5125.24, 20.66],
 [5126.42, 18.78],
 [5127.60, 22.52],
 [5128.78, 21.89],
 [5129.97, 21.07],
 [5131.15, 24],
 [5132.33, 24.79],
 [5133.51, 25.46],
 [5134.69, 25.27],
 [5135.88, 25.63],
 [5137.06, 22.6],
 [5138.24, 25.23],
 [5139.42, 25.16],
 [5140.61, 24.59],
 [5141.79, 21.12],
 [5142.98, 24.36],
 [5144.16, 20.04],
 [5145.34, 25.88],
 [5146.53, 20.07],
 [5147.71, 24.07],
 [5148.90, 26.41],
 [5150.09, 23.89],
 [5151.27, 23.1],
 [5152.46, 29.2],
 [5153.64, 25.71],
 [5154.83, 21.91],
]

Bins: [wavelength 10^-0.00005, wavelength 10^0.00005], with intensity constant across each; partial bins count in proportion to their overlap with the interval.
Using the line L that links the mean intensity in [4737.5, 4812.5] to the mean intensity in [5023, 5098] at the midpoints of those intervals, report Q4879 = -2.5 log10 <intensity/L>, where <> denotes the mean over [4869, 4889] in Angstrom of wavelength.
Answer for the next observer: 0.13 mag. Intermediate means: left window 25.8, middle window 22.4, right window 24.5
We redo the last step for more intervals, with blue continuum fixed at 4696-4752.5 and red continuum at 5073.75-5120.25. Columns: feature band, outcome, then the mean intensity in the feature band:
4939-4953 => 0.08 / 23.6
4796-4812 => 0.03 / 25.7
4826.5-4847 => 0.11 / 23.6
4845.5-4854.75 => 0.16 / 22.5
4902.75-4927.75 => 0.07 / 24.1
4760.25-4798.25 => 0.04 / 25.6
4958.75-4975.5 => -0.08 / 27.2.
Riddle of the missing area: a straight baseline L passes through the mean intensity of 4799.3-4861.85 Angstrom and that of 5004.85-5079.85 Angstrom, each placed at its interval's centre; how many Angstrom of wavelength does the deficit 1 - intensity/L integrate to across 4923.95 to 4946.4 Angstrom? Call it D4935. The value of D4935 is 2.70 Angstrom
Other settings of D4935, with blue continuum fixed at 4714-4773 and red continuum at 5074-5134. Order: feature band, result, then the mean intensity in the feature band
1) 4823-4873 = -1.6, 26.7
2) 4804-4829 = 0.5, 25.6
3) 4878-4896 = 1.4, 23.6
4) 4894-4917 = 0.1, 25.3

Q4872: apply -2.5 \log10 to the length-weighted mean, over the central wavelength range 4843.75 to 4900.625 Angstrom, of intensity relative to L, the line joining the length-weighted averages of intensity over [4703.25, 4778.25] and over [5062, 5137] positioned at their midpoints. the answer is -0.035 mag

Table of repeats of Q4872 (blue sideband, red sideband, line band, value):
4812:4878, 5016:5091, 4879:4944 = 0.077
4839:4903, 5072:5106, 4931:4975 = -0.001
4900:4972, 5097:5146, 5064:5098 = -0.028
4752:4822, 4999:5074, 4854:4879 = -0.171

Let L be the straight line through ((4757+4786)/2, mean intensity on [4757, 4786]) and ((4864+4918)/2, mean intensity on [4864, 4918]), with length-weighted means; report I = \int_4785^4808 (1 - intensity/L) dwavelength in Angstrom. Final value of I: 0.4 Angstrom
